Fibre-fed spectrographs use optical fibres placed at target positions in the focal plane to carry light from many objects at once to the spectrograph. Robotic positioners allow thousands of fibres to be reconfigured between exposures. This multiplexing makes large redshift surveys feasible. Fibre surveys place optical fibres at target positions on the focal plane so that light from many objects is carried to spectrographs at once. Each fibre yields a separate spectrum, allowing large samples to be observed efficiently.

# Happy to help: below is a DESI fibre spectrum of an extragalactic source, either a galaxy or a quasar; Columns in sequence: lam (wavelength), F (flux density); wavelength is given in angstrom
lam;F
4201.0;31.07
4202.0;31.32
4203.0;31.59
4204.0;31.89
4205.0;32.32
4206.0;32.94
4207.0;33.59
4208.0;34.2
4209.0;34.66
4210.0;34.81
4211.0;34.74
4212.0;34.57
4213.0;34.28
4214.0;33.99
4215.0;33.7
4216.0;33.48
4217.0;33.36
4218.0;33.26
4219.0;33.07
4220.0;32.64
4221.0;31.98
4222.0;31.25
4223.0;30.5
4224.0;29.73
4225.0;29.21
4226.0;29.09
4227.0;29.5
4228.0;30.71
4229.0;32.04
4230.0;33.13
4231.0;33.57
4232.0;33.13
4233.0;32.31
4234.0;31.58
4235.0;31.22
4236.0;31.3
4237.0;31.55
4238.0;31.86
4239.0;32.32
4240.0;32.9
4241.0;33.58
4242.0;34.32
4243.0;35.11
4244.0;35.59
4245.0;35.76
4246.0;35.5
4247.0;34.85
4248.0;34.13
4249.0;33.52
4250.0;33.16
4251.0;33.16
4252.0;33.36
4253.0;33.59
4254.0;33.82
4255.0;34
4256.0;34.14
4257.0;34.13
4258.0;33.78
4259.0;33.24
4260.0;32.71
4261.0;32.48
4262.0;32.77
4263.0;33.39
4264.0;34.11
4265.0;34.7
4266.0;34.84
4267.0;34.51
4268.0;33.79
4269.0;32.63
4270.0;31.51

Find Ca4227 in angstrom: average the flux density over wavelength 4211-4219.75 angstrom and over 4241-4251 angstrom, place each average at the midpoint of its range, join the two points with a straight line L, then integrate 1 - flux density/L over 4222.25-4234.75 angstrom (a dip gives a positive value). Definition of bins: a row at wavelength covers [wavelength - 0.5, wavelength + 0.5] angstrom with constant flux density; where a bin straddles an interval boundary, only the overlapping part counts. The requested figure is 1.05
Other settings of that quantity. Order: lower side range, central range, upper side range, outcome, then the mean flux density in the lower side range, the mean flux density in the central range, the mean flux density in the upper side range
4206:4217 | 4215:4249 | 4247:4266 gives 1.33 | 34.1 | 32.6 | 33.6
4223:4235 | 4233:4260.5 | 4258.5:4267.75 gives -0.83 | 31.2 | 33.5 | 33.6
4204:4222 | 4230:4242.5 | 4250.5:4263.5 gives 0.36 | 33.5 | 32.5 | 33.4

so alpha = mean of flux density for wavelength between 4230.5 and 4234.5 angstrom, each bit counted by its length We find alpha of 32.6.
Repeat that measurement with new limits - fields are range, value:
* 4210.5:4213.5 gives 34.5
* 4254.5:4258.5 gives 34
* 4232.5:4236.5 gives 31.6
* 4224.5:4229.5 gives 30.1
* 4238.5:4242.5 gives 33.3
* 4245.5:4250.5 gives 34.2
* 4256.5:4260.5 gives 33.5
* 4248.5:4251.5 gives 33.3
